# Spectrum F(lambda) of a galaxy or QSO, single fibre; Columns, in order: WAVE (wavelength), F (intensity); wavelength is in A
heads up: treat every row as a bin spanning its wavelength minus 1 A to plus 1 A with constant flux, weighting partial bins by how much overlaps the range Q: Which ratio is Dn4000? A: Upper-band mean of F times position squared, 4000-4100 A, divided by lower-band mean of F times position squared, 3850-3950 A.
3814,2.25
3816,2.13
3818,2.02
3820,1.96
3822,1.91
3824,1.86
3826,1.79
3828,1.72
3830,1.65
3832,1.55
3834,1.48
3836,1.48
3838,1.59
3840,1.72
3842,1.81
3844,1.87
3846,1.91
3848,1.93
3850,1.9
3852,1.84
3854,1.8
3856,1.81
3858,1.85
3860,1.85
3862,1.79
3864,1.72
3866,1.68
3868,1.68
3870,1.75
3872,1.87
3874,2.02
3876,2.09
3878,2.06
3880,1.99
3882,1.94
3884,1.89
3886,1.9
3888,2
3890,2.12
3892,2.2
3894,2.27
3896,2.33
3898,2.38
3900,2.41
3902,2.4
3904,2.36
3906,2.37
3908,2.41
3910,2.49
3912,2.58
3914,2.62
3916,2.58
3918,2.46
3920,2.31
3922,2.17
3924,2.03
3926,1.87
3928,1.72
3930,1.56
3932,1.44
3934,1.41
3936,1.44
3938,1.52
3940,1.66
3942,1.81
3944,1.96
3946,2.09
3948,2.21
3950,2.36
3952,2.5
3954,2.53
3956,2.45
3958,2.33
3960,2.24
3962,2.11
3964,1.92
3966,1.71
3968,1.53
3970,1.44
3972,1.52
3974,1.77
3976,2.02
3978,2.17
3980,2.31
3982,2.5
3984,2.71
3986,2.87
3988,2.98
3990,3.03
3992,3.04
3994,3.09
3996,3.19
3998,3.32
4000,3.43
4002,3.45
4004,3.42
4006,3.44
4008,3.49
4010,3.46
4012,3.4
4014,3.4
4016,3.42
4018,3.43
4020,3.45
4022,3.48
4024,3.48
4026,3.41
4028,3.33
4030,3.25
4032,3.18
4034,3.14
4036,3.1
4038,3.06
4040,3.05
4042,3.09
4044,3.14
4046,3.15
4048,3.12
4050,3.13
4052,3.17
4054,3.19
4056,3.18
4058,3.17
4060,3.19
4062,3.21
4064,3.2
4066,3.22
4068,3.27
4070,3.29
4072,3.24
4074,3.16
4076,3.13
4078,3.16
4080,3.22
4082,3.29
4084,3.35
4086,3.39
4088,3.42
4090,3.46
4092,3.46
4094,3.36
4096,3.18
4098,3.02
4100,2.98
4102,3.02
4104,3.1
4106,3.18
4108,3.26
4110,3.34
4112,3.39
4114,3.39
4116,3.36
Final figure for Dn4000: 1.7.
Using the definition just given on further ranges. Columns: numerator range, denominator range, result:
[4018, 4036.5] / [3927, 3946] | 2.12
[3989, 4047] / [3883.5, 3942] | 1.65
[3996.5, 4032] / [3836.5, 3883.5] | 2.00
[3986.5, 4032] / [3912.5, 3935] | 1.71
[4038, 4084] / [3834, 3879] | 1.95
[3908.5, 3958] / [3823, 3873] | 1.24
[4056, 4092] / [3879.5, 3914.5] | 1.58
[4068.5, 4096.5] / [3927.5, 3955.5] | 1.87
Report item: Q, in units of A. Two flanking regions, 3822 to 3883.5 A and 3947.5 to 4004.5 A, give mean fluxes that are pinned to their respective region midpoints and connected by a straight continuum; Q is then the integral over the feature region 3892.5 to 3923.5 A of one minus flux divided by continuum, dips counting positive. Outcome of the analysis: -4.3 A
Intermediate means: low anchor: 1.8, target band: 2.4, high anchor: 2.48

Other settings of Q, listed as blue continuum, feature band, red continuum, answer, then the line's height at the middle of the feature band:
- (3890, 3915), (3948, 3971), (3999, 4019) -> 6.5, 2.95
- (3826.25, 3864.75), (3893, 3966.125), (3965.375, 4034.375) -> 7.1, 2.39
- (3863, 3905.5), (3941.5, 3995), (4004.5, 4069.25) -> 8.9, 2.72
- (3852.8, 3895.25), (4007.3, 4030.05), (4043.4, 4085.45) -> -4.2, 2.89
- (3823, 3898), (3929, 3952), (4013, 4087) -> 6.1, 2.44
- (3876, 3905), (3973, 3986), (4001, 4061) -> 2.6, 2.87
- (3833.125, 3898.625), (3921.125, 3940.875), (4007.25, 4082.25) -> 5.8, 2.39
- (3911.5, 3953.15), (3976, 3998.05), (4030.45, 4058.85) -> -1.8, 2.56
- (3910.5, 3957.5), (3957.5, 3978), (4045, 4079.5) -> 4.3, 2.36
